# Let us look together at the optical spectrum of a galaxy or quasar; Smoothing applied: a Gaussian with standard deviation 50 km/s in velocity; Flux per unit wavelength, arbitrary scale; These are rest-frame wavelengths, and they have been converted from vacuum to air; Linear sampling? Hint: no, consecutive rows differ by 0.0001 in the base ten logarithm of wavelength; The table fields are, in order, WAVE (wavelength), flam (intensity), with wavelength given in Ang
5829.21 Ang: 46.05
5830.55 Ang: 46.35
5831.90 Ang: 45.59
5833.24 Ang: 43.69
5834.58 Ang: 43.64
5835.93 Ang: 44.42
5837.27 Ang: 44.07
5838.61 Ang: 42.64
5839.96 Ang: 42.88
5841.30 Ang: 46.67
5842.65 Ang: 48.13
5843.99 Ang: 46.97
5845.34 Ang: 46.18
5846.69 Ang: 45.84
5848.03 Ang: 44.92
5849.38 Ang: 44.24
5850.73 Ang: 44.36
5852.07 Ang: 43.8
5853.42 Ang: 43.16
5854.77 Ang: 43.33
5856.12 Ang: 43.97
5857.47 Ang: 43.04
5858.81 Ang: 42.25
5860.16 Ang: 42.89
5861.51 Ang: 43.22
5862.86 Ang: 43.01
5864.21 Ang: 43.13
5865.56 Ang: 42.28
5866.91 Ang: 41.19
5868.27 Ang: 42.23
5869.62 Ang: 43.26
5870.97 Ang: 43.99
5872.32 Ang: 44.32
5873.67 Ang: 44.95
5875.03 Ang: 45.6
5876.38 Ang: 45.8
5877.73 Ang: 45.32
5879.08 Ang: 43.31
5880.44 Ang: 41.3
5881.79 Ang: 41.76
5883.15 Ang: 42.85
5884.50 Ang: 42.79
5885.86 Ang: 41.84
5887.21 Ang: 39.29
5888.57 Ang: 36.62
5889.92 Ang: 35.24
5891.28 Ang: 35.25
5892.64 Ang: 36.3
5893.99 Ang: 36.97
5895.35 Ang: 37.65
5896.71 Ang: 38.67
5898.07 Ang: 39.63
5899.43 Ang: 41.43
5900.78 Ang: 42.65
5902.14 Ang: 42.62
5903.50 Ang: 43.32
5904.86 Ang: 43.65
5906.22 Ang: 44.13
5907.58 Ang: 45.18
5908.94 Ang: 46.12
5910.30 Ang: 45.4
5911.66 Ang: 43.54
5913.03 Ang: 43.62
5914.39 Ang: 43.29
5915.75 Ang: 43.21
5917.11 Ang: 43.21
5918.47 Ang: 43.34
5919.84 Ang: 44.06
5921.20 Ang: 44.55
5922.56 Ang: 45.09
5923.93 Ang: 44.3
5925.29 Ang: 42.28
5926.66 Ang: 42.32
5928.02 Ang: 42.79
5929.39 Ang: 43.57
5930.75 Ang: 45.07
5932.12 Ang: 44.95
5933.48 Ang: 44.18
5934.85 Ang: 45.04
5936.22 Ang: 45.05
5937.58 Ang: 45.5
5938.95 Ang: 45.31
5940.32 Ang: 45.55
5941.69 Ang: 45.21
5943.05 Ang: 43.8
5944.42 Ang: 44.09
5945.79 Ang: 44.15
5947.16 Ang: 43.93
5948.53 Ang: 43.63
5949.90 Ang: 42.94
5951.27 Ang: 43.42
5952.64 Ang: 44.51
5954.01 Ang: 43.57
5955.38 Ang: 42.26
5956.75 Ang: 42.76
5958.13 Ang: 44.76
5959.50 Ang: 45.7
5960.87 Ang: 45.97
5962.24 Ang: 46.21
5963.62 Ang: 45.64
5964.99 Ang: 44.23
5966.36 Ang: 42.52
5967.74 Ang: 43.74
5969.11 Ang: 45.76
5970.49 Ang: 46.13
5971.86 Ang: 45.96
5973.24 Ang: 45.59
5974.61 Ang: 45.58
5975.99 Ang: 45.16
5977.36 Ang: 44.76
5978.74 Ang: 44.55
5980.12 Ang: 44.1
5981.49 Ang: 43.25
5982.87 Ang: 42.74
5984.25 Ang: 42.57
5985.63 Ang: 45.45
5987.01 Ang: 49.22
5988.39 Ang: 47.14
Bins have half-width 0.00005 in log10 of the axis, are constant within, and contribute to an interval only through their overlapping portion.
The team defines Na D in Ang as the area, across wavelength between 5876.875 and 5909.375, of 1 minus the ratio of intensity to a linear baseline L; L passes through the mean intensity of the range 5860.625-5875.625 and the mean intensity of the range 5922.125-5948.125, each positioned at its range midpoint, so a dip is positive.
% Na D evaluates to 2.0 Ang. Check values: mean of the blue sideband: 43.3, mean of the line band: 41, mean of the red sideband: 44.3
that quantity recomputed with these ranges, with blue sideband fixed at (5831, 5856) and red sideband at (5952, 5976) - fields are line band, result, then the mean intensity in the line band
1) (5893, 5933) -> 1.6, 42.9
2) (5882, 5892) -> 1.2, 39.2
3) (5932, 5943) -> -0.1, 45.1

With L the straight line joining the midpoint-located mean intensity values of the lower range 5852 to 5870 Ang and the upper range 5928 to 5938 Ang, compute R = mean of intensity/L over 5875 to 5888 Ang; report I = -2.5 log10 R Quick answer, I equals 0.01 mag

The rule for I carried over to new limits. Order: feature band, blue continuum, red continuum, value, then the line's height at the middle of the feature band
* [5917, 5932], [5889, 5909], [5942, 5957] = -0.04 mag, 42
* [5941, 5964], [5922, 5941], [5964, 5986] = 0.00 mag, 44.4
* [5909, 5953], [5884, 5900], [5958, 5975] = -0.05 mag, 42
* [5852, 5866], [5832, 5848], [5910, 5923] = 0.04 mag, 44.8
